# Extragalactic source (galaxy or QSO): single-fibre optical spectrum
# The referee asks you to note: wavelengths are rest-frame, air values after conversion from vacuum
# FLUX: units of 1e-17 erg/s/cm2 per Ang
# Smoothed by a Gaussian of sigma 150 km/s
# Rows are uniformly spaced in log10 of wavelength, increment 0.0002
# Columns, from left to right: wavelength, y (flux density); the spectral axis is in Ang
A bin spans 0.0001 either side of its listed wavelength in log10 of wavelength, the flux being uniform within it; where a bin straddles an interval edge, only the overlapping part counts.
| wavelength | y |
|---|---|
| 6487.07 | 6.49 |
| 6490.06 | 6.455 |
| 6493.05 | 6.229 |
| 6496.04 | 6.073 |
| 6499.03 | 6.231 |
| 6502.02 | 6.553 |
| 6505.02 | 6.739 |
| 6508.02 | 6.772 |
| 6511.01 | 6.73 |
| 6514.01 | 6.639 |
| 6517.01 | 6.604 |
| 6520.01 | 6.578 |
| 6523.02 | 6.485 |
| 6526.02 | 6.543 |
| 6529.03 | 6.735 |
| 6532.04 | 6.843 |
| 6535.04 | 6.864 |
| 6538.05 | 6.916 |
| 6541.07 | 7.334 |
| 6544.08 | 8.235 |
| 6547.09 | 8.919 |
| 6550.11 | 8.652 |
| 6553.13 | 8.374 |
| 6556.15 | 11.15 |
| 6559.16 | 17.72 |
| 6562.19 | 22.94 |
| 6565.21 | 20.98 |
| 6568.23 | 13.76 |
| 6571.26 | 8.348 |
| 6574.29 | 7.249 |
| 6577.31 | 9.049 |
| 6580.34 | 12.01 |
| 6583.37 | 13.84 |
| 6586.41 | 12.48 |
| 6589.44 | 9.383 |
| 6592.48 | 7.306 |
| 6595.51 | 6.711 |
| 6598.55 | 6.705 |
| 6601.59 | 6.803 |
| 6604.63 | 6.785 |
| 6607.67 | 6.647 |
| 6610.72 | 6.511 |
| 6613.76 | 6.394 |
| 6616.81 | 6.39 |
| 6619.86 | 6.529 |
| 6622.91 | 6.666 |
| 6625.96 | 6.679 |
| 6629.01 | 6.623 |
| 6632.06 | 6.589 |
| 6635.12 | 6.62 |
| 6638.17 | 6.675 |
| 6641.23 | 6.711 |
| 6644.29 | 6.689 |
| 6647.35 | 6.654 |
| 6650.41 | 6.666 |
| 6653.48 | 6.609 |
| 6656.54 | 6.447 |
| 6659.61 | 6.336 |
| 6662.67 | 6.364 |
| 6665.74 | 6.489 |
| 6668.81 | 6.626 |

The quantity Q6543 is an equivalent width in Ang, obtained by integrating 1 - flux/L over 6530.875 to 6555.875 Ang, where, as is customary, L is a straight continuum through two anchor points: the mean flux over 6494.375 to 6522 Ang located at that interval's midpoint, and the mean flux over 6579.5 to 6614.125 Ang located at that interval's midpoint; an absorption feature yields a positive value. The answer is -2.1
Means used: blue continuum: 6.54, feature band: 7.95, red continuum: 8.46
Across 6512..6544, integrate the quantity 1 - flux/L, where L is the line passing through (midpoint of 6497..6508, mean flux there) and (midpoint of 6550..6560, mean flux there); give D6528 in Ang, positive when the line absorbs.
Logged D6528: 7.4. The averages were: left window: 6.52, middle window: 6.82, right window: 11.5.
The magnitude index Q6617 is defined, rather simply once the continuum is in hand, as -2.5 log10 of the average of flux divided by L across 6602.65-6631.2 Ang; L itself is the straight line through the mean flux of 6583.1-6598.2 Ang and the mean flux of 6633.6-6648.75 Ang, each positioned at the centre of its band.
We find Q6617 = 0.20 mag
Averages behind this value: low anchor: 9.37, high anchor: 6.67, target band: 6.58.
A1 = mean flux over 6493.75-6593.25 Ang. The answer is 9.3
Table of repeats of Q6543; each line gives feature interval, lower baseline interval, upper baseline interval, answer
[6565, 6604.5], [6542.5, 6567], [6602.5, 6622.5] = 0.3 Ang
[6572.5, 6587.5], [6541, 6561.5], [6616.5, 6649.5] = -2.6 Ang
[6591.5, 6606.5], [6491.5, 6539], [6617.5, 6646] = -0.5 Ang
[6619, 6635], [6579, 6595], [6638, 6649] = 2.5 Ang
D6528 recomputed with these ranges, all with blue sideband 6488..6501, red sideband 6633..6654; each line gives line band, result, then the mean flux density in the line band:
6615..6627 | 0.1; 6.55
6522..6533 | -0.5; 6.65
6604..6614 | 0.0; 6.59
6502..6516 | -0.9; 6.7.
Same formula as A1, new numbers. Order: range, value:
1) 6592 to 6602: 6.85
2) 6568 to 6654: 7.71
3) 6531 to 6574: 11.2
